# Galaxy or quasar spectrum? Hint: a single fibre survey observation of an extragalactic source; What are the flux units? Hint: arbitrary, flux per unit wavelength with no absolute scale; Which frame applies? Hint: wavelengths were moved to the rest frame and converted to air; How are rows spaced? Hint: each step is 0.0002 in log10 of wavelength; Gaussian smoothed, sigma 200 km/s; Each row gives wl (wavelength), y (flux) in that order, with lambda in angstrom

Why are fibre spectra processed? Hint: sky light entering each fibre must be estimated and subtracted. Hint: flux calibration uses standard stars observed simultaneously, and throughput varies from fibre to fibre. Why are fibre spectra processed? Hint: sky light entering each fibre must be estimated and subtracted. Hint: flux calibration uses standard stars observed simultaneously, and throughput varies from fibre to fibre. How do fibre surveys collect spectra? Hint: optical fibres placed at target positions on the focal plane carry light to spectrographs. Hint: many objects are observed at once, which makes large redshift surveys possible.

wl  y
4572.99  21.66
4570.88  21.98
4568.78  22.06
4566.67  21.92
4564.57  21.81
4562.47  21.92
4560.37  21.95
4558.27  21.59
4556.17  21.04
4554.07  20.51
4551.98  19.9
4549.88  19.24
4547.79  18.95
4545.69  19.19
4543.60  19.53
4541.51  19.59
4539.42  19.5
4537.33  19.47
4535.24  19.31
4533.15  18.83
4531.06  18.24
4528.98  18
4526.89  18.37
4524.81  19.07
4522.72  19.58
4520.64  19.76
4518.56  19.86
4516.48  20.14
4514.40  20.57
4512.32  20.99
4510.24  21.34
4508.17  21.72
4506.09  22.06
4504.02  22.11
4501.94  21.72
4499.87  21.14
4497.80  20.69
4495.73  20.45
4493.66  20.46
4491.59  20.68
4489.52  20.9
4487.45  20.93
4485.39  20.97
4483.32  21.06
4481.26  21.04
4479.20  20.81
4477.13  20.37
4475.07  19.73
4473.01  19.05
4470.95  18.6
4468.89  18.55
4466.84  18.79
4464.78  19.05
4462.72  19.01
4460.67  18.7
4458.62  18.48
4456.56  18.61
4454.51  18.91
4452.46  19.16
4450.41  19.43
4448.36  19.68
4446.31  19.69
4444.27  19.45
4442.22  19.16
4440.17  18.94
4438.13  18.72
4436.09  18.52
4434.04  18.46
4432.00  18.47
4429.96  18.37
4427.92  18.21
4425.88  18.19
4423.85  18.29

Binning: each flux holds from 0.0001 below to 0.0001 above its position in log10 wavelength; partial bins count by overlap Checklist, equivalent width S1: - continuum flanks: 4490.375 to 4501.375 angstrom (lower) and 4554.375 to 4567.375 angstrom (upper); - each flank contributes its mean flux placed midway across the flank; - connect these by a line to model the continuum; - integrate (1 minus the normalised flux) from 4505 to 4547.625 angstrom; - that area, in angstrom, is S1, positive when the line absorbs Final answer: 2.8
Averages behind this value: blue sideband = 20.7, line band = 19.7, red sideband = 21.6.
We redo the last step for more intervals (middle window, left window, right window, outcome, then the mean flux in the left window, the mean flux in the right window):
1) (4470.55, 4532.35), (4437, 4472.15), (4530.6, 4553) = -3.9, 19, 19.3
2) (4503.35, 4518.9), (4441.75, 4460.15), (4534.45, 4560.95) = -1.2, 19.2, 20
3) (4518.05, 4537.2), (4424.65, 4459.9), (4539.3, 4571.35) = 1.2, 18.8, 20.7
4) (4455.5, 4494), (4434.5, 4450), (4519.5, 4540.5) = -1.4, 19.1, 19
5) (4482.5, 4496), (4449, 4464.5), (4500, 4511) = 0.0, 18.9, 21.8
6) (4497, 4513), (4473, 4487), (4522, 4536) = -1.5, 20.6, 18.7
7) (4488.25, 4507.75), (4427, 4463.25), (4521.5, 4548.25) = -2.2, 18.9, 19.1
